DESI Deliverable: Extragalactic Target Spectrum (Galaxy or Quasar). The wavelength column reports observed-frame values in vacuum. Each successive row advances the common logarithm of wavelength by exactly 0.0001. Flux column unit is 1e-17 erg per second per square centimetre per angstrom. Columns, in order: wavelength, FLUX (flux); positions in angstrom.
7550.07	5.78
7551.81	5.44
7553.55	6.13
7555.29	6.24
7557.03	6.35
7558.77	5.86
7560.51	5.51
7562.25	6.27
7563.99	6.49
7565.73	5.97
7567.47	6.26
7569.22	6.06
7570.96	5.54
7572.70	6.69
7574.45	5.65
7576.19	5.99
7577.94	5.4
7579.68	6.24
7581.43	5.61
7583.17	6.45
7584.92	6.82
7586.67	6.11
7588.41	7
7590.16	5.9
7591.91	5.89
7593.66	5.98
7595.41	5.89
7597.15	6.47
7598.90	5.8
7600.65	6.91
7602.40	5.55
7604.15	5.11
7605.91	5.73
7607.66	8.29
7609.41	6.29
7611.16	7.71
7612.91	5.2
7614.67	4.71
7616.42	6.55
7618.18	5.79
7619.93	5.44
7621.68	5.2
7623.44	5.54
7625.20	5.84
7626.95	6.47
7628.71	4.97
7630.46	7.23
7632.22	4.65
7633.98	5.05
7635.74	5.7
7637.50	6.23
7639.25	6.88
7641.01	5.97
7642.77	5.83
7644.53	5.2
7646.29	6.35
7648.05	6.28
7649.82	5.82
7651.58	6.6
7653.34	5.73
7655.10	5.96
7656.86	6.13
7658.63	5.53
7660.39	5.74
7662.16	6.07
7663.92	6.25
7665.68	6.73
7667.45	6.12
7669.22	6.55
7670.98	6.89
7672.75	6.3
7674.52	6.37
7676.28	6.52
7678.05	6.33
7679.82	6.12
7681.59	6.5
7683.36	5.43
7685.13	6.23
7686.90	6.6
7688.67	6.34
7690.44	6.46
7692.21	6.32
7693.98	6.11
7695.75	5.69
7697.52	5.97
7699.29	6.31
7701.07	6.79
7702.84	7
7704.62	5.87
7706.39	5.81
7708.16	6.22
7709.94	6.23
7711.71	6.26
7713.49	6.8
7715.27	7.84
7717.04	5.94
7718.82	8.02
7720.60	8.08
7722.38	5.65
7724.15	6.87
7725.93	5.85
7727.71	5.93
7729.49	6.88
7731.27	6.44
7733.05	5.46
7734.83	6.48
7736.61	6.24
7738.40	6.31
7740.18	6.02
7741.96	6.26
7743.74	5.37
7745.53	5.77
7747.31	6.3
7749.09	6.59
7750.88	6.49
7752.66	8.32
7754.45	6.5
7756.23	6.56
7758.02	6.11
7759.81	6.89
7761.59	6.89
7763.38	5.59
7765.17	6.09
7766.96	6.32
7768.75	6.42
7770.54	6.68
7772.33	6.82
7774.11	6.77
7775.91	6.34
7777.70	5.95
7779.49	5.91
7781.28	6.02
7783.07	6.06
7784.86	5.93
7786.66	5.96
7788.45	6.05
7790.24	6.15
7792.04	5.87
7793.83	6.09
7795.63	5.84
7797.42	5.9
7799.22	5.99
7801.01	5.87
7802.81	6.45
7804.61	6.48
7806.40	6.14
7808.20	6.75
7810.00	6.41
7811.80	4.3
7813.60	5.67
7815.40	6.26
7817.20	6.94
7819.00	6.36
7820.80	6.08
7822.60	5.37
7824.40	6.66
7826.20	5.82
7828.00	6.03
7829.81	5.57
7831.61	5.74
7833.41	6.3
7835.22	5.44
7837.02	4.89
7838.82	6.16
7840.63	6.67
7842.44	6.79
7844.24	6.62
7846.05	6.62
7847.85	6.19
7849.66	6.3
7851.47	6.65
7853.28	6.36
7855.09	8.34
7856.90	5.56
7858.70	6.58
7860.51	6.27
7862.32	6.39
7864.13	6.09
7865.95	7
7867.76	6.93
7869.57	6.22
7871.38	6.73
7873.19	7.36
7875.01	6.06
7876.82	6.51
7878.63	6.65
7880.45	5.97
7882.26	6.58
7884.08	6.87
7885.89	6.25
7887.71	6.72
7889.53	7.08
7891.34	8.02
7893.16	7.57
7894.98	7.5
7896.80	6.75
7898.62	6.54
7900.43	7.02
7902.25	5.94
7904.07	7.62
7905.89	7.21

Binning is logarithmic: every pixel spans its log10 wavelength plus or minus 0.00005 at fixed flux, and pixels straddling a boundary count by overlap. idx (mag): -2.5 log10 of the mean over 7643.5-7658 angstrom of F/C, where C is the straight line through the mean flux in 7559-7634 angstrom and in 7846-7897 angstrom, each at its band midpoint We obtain 0.027 mag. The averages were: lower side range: 6.01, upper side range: 6.69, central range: 6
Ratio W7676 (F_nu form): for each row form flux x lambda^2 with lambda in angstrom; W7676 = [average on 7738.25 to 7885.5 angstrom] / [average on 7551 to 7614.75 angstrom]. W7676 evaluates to 1.09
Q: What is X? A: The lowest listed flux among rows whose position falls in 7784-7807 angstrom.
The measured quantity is 5.84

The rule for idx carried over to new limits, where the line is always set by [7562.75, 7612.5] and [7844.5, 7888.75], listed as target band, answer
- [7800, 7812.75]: 0.07 mag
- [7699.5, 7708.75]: 0.00 mag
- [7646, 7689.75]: 0.01 mag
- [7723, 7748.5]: 0.04 mag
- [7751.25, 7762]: -0.07 mag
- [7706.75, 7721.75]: -0.08 mag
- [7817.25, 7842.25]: 0.09 mag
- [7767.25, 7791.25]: 0.04 mag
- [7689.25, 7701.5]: 0.02 mag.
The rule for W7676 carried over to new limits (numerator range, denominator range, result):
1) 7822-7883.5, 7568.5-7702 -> 1.10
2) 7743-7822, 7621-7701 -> 1.06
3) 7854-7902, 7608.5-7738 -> 1.15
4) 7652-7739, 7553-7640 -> 1.08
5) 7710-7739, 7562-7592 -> 1.11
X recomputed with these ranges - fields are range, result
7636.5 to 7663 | 5.2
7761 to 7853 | 4.3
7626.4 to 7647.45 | 4.65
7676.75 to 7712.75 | 5.43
